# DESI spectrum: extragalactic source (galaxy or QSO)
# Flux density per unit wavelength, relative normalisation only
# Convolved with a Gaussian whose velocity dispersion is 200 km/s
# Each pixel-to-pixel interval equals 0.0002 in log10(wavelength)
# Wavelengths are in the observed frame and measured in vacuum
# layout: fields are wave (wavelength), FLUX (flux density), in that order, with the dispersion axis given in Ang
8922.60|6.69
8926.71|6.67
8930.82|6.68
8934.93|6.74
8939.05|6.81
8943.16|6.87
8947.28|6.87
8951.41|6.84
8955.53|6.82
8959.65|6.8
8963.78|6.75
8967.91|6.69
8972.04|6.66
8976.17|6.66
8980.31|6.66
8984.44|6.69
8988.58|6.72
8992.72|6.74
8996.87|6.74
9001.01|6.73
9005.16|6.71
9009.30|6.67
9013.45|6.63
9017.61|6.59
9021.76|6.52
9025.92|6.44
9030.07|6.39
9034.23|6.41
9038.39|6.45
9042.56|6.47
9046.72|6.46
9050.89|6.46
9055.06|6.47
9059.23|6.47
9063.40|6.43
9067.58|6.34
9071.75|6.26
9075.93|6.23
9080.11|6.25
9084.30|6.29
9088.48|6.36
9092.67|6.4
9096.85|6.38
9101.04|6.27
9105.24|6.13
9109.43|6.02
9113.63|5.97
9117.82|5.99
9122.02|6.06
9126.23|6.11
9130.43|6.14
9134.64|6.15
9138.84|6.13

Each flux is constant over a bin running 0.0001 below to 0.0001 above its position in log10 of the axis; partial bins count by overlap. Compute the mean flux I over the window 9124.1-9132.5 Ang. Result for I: 6.12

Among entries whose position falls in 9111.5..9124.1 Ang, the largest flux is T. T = 6.06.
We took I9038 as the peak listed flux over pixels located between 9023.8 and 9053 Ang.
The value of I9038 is 6.47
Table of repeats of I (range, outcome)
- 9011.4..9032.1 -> 6.51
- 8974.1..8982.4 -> 6.66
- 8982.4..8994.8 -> 6.71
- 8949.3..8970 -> 6.78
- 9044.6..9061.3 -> 6.47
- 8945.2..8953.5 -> 6.85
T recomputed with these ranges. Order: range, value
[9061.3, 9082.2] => 6.43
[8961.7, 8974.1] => 6.75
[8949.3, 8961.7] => 6.84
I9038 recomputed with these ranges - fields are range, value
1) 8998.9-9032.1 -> 6.73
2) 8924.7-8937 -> 6.74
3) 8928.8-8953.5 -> 6.87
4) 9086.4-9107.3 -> 6.4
